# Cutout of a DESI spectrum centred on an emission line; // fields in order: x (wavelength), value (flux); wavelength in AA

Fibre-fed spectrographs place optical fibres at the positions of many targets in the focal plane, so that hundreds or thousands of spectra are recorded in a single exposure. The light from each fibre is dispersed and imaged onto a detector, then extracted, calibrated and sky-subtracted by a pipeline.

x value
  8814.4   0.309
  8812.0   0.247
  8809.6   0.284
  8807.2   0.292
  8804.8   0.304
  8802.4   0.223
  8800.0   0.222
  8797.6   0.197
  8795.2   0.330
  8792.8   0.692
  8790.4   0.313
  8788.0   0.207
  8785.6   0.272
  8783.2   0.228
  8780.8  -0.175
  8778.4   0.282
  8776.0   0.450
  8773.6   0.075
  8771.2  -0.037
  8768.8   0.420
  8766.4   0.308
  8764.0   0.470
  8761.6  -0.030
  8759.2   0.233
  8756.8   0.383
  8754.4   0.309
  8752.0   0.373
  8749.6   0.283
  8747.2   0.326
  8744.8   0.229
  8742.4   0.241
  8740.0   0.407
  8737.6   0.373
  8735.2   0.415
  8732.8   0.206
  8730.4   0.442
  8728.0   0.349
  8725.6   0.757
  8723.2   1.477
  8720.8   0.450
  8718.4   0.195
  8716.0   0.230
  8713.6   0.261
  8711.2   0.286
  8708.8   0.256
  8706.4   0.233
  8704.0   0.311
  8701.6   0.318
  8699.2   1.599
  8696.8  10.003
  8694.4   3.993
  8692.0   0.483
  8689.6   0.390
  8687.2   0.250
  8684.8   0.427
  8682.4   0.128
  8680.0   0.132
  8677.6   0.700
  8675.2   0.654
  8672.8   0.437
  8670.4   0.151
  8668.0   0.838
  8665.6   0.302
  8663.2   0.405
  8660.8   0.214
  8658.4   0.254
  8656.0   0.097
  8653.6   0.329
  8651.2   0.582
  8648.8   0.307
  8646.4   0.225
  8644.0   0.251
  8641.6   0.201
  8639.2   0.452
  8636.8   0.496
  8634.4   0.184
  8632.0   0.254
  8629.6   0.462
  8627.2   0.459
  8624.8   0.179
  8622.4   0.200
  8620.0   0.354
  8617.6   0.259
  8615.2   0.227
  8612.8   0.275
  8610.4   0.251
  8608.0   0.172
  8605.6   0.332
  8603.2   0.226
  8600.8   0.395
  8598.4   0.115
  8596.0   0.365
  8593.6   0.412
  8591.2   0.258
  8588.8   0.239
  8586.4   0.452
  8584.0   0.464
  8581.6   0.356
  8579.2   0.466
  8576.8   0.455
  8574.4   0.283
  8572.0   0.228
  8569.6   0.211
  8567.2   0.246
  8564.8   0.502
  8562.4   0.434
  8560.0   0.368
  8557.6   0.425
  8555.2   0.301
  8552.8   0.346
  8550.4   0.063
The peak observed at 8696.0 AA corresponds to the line H-alpha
